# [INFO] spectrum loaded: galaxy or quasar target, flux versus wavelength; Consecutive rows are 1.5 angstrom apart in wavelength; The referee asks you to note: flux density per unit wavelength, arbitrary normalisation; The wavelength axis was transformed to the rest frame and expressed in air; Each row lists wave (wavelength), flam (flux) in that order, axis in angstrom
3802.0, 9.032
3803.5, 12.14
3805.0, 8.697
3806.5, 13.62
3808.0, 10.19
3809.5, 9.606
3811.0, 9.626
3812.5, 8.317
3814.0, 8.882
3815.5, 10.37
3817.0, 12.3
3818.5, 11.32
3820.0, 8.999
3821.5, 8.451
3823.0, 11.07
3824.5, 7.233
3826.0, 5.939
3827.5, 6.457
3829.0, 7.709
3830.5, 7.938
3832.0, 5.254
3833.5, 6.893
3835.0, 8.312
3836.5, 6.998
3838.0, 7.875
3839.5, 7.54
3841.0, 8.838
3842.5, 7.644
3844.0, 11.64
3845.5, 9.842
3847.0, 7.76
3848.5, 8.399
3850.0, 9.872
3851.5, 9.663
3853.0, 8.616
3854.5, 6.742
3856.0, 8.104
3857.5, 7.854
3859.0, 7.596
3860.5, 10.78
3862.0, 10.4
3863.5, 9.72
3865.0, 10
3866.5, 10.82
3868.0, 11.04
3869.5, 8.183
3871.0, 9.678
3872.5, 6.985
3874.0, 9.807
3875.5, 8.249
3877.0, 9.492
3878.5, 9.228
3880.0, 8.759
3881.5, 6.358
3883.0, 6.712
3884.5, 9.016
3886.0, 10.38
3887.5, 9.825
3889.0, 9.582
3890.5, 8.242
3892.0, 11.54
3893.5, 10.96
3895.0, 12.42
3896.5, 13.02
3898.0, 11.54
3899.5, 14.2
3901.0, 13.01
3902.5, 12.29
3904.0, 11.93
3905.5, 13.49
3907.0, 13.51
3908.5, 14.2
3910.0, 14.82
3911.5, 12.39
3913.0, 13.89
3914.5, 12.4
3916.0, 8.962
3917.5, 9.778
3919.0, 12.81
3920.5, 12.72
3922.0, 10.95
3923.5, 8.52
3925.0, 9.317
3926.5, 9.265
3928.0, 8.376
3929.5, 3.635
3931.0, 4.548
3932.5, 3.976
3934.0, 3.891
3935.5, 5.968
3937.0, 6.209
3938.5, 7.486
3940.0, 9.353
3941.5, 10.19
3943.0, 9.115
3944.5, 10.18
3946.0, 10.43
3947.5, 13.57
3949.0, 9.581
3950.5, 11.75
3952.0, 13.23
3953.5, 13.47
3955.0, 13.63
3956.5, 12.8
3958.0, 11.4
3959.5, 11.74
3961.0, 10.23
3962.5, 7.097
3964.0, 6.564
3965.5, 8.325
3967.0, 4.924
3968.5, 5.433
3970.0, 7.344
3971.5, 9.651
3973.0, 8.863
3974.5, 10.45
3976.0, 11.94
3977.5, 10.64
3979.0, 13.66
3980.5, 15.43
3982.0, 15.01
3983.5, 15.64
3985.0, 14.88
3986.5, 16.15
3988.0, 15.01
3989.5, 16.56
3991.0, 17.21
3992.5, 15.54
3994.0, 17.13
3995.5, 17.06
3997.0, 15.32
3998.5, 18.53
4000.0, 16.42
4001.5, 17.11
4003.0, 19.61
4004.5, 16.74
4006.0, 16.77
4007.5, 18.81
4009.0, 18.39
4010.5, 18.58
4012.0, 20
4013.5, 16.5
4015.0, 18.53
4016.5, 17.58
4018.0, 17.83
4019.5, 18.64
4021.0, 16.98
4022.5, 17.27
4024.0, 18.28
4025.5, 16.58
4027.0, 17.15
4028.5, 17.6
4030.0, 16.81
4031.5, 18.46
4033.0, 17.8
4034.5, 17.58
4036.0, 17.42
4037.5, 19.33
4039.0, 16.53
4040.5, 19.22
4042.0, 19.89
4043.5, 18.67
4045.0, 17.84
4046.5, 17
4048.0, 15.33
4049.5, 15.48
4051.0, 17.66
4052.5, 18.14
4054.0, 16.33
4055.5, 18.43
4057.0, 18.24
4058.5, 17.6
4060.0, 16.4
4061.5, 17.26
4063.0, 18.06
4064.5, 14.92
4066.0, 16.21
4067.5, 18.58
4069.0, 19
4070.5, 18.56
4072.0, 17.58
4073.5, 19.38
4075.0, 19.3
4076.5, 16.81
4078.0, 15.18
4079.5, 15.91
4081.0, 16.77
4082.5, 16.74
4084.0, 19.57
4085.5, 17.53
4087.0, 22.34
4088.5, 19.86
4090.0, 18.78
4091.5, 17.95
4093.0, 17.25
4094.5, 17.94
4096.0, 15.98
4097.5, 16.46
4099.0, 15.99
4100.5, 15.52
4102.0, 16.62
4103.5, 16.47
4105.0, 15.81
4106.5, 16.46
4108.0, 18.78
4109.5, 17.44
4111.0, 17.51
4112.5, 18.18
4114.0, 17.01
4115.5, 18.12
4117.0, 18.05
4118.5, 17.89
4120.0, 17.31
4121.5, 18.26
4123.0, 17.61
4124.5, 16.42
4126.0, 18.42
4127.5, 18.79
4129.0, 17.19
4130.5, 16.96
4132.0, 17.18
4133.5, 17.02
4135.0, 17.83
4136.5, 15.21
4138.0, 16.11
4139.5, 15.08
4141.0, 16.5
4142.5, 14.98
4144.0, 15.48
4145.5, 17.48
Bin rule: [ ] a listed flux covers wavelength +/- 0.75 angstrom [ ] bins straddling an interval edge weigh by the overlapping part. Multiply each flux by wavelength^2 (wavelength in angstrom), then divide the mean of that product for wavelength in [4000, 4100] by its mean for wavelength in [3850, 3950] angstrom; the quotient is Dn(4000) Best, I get 1.95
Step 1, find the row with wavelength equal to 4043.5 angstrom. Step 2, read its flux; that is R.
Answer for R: 18.67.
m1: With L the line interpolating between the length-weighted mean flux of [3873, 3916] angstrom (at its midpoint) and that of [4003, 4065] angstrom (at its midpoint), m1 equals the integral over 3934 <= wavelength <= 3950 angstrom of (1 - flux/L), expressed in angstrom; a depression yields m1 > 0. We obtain 5.2 angstrom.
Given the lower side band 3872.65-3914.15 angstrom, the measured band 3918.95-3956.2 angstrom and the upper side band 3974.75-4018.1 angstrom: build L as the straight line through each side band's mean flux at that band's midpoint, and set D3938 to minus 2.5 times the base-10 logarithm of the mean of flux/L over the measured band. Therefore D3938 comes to 0.40 mag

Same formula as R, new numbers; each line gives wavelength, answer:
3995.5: 17.06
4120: 17.31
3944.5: 10.18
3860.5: 10.78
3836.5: 6.998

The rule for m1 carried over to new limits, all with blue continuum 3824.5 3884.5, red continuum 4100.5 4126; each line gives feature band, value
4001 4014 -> -4.2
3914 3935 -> 4.6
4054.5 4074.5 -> -2.6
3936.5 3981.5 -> 6.8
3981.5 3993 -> -2.4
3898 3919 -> -4.8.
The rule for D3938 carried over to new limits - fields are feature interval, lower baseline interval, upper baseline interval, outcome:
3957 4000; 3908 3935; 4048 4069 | 0.04 mag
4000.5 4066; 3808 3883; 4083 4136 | -0.18 mag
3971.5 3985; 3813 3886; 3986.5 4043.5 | 0.23 mag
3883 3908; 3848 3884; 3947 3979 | -0.23 mag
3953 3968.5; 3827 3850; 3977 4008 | 0.43 mag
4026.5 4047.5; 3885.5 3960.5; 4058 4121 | -0.17 mag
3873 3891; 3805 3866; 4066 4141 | 0.18 mag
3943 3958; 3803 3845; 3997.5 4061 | 0.20 mag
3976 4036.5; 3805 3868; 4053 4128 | -0.15 mag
